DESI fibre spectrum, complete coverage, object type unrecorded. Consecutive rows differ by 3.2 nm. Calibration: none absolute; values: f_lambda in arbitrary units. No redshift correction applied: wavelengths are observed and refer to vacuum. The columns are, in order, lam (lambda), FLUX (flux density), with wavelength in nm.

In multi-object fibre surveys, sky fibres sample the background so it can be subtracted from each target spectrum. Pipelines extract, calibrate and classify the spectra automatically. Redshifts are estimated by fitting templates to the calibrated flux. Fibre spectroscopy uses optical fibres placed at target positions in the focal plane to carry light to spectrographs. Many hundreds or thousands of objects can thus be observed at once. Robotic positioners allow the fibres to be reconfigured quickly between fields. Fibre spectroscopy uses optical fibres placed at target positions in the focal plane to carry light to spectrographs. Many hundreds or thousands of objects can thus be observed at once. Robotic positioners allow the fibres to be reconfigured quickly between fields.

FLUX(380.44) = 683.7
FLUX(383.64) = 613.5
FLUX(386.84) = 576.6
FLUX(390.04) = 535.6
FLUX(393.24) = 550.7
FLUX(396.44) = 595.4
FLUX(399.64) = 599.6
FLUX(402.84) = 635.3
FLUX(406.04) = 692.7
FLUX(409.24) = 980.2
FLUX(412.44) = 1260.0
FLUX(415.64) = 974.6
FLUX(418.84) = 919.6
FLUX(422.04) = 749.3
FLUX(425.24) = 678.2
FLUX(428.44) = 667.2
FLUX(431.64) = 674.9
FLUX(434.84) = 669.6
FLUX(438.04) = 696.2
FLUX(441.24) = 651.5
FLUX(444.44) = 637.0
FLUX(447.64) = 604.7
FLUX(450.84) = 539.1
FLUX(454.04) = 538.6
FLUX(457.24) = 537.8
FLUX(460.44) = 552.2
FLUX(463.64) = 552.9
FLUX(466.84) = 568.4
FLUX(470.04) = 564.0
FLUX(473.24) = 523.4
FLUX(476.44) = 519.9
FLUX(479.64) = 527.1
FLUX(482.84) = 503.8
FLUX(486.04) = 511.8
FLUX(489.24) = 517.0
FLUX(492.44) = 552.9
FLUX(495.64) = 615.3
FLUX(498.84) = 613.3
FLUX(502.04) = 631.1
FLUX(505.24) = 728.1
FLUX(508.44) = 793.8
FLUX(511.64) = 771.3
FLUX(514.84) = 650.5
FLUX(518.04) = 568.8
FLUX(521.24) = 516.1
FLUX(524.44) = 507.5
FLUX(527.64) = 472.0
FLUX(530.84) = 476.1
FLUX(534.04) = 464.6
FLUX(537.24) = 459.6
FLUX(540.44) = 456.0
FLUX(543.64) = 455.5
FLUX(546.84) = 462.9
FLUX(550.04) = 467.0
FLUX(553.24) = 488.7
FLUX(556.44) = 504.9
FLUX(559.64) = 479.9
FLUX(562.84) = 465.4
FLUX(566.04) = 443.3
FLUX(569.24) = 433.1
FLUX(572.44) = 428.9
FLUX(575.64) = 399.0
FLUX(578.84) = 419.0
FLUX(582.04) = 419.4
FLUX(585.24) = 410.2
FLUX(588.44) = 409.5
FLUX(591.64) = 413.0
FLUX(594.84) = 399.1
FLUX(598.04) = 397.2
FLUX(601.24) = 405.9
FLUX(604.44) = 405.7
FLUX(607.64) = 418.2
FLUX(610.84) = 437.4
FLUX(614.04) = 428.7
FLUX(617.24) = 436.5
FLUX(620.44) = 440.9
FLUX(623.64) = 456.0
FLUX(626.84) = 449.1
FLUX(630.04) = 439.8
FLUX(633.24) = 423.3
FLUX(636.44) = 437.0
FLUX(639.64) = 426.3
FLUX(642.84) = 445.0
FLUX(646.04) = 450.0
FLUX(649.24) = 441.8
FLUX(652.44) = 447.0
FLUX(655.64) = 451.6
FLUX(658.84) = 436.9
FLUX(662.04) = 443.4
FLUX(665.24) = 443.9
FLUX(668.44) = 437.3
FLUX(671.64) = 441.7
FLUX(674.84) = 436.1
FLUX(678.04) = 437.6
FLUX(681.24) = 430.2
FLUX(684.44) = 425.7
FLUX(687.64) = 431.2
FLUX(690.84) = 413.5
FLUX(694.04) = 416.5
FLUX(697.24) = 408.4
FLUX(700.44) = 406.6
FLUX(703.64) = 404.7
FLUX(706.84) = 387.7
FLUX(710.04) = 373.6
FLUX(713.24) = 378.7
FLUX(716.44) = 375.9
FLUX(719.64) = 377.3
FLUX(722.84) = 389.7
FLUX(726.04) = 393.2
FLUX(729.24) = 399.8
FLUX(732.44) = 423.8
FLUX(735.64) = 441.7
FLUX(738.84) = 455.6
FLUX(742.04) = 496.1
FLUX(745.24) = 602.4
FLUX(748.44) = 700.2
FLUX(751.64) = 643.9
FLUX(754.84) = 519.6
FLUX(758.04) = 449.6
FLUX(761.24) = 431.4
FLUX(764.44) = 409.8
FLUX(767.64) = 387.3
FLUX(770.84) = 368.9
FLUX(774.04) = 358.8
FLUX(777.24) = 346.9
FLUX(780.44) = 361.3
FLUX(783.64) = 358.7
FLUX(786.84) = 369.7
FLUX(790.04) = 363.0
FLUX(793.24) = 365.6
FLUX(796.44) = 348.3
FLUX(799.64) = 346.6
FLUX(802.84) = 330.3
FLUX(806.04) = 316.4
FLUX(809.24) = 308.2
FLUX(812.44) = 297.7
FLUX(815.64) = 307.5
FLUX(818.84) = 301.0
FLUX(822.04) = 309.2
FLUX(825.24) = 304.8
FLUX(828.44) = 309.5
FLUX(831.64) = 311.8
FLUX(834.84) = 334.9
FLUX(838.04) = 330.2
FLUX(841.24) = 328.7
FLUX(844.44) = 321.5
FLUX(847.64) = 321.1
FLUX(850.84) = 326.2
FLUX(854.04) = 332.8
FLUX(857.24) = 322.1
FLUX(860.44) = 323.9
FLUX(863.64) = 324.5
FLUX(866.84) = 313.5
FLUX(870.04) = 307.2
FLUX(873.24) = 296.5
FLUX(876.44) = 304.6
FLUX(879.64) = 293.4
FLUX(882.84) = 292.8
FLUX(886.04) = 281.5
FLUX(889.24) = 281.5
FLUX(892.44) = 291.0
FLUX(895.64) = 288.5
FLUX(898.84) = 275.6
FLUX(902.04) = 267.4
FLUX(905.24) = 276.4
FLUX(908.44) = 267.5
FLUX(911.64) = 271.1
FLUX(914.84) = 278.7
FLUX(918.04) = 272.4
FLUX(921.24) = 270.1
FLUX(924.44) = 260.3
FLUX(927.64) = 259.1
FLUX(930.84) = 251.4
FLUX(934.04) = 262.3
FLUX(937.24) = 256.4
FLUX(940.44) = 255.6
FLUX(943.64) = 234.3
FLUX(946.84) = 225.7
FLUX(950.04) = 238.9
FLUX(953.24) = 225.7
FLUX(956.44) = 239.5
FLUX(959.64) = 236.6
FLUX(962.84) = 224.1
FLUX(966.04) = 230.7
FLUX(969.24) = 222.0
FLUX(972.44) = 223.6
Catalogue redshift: 1.67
